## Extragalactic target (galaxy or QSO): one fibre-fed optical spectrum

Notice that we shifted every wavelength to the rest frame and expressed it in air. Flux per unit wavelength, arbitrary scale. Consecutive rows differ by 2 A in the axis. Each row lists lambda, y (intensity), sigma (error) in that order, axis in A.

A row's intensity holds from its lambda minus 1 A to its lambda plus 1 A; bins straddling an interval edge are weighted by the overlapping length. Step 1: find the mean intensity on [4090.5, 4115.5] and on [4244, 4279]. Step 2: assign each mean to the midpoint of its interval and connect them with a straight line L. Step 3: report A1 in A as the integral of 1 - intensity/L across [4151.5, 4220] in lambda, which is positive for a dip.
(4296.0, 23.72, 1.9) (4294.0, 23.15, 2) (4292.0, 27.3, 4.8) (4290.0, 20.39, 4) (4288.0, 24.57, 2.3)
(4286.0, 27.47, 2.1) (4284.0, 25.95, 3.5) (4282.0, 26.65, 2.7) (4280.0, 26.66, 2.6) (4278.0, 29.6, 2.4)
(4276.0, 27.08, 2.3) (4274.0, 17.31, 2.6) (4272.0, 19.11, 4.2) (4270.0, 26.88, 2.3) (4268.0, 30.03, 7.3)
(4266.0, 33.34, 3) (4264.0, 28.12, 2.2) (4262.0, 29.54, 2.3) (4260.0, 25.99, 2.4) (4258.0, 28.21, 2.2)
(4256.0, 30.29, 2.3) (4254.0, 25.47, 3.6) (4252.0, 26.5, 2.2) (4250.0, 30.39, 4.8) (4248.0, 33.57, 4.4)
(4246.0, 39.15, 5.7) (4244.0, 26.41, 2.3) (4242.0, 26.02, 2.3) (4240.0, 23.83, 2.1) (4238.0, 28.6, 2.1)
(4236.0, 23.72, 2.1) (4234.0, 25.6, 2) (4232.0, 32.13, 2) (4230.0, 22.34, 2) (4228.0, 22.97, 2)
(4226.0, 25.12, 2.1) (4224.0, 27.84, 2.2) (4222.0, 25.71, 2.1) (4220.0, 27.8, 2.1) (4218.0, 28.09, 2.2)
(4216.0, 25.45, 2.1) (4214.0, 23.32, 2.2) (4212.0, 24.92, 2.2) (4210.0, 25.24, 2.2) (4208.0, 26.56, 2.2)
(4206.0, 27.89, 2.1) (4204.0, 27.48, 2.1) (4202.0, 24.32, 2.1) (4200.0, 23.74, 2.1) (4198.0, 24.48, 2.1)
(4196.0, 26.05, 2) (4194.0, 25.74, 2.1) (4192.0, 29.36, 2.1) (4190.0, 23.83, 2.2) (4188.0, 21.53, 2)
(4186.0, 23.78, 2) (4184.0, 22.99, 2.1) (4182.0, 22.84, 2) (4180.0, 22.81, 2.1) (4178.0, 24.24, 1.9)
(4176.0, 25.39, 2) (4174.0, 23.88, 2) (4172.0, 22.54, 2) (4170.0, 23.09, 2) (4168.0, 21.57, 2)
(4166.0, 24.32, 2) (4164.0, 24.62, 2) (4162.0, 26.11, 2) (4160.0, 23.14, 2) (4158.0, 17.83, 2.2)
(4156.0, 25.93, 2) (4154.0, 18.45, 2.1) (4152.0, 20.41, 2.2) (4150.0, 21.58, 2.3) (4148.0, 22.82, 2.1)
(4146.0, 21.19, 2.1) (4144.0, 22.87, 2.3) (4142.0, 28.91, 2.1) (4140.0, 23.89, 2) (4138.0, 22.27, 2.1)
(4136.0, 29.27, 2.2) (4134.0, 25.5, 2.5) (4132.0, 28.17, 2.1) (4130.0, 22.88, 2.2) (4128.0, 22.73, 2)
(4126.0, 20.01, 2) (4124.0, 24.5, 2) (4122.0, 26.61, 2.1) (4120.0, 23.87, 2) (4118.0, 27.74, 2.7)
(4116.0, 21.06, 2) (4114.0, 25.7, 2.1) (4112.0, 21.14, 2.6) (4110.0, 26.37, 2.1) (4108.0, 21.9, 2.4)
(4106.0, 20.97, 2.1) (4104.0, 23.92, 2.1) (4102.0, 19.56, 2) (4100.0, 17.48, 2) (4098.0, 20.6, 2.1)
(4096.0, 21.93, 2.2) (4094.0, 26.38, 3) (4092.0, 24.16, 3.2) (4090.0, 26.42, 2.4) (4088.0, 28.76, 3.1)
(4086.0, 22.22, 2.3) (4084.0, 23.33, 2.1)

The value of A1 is 3.4 A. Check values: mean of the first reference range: 22.6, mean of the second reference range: 28.2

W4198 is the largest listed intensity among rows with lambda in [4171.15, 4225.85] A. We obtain 29.36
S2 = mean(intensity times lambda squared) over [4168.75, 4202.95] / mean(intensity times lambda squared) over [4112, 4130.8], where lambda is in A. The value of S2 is 1.0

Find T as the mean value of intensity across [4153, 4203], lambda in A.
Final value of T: 23.7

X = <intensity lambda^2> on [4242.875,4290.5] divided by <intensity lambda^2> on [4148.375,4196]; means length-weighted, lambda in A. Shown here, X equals 1.2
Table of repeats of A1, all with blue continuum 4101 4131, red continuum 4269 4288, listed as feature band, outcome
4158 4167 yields 0.0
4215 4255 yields -4.3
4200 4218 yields -1.0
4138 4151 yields 0.1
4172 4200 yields -0.2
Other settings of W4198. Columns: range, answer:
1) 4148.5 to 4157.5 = 25.93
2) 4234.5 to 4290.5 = 39.15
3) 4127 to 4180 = 29.27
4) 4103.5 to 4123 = 27.74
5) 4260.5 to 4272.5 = 33.34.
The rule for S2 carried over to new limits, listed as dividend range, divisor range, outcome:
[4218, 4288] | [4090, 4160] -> 1.24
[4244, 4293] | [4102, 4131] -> 1.26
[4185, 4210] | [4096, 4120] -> 1.18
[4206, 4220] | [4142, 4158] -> 1.21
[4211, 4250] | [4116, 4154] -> 1.18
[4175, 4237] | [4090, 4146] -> 1.11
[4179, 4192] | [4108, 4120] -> 1.01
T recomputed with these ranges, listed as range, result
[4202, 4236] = 26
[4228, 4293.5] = 27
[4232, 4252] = 28.7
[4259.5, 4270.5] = 29.2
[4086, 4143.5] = 24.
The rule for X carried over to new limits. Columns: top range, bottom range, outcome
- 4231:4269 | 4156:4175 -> 1.29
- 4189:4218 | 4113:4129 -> 1.11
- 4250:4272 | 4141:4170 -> 1.29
